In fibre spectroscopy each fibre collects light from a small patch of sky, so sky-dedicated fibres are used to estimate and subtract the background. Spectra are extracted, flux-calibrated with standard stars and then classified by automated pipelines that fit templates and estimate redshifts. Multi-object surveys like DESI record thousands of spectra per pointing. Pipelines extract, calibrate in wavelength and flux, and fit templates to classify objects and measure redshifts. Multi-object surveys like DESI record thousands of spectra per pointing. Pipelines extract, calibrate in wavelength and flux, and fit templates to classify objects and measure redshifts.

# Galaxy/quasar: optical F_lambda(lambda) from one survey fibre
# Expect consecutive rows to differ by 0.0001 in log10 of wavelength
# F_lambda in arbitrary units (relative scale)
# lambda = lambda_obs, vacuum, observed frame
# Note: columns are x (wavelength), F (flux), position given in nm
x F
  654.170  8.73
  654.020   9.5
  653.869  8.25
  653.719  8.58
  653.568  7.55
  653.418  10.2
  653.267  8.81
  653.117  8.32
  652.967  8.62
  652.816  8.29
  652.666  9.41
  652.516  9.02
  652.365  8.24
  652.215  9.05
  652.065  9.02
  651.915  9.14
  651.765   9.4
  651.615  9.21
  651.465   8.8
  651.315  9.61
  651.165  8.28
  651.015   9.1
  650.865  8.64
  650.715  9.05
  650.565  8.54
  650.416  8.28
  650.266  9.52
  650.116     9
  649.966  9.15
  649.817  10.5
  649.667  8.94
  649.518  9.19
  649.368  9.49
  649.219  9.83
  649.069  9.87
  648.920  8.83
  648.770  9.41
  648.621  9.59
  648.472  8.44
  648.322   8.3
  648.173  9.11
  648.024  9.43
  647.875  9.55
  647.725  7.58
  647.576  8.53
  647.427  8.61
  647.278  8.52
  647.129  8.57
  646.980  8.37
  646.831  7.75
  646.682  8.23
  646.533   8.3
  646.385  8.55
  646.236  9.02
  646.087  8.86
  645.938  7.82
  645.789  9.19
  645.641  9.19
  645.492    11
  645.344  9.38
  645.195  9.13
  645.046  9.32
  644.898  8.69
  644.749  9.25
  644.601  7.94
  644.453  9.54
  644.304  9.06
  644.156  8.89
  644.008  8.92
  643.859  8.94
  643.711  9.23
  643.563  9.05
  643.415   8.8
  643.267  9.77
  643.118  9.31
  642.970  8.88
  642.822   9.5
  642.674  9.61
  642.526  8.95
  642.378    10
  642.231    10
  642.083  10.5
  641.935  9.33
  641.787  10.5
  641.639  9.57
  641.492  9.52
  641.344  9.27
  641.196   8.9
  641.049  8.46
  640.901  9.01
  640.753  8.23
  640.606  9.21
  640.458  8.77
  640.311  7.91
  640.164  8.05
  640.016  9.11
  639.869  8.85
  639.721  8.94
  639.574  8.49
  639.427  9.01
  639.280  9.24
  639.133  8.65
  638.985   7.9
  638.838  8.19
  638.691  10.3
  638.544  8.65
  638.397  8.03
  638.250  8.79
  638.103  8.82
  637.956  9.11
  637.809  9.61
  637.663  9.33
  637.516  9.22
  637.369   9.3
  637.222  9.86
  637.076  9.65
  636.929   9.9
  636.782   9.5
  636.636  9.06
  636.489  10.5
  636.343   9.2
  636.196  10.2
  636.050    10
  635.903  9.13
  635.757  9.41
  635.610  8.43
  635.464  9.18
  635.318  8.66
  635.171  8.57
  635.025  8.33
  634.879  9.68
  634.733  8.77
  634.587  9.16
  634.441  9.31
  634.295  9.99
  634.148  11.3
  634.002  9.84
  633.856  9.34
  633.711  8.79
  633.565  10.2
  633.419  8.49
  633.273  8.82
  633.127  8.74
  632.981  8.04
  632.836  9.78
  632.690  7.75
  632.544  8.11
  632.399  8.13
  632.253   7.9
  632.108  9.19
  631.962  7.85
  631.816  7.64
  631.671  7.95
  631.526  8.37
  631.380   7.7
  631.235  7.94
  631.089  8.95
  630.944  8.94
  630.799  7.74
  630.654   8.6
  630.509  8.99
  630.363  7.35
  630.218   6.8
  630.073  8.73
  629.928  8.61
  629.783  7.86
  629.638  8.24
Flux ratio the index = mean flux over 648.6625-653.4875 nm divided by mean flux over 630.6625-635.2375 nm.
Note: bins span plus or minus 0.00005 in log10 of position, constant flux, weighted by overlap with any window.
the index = 1.0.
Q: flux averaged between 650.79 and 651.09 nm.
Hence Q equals 8.86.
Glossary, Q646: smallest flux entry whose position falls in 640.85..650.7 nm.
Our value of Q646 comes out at 7.58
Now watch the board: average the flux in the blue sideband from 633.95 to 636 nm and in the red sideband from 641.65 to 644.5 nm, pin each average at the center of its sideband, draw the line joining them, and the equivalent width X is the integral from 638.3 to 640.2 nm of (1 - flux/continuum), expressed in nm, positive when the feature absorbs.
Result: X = 0.12 nm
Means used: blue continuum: 9.27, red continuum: 9.41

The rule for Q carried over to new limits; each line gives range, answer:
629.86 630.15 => 8.65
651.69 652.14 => 9.19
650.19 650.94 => 8.8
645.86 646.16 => 8.33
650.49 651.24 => 8.72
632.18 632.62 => 8.06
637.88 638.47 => 8.69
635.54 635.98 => 8.99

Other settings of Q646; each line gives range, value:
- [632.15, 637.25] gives 7.75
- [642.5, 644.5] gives 8.8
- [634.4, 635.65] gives 8.33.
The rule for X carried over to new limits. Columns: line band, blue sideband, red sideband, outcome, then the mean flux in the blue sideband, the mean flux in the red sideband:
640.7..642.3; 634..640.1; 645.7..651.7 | -0.06 nm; 9.21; 8.89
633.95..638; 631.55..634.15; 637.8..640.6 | -0.33 nm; 8.7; 8.75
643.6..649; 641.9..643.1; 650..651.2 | 0.22 nm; 9.6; 8.83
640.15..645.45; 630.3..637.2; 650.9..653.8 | -0.16 nm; 8.93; 8.87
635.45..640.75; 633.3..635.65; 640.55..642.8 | 0.14 nm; 9.26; 9.41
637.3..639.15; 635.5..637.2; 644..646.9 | 0.10 nm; 9.55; 8.9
